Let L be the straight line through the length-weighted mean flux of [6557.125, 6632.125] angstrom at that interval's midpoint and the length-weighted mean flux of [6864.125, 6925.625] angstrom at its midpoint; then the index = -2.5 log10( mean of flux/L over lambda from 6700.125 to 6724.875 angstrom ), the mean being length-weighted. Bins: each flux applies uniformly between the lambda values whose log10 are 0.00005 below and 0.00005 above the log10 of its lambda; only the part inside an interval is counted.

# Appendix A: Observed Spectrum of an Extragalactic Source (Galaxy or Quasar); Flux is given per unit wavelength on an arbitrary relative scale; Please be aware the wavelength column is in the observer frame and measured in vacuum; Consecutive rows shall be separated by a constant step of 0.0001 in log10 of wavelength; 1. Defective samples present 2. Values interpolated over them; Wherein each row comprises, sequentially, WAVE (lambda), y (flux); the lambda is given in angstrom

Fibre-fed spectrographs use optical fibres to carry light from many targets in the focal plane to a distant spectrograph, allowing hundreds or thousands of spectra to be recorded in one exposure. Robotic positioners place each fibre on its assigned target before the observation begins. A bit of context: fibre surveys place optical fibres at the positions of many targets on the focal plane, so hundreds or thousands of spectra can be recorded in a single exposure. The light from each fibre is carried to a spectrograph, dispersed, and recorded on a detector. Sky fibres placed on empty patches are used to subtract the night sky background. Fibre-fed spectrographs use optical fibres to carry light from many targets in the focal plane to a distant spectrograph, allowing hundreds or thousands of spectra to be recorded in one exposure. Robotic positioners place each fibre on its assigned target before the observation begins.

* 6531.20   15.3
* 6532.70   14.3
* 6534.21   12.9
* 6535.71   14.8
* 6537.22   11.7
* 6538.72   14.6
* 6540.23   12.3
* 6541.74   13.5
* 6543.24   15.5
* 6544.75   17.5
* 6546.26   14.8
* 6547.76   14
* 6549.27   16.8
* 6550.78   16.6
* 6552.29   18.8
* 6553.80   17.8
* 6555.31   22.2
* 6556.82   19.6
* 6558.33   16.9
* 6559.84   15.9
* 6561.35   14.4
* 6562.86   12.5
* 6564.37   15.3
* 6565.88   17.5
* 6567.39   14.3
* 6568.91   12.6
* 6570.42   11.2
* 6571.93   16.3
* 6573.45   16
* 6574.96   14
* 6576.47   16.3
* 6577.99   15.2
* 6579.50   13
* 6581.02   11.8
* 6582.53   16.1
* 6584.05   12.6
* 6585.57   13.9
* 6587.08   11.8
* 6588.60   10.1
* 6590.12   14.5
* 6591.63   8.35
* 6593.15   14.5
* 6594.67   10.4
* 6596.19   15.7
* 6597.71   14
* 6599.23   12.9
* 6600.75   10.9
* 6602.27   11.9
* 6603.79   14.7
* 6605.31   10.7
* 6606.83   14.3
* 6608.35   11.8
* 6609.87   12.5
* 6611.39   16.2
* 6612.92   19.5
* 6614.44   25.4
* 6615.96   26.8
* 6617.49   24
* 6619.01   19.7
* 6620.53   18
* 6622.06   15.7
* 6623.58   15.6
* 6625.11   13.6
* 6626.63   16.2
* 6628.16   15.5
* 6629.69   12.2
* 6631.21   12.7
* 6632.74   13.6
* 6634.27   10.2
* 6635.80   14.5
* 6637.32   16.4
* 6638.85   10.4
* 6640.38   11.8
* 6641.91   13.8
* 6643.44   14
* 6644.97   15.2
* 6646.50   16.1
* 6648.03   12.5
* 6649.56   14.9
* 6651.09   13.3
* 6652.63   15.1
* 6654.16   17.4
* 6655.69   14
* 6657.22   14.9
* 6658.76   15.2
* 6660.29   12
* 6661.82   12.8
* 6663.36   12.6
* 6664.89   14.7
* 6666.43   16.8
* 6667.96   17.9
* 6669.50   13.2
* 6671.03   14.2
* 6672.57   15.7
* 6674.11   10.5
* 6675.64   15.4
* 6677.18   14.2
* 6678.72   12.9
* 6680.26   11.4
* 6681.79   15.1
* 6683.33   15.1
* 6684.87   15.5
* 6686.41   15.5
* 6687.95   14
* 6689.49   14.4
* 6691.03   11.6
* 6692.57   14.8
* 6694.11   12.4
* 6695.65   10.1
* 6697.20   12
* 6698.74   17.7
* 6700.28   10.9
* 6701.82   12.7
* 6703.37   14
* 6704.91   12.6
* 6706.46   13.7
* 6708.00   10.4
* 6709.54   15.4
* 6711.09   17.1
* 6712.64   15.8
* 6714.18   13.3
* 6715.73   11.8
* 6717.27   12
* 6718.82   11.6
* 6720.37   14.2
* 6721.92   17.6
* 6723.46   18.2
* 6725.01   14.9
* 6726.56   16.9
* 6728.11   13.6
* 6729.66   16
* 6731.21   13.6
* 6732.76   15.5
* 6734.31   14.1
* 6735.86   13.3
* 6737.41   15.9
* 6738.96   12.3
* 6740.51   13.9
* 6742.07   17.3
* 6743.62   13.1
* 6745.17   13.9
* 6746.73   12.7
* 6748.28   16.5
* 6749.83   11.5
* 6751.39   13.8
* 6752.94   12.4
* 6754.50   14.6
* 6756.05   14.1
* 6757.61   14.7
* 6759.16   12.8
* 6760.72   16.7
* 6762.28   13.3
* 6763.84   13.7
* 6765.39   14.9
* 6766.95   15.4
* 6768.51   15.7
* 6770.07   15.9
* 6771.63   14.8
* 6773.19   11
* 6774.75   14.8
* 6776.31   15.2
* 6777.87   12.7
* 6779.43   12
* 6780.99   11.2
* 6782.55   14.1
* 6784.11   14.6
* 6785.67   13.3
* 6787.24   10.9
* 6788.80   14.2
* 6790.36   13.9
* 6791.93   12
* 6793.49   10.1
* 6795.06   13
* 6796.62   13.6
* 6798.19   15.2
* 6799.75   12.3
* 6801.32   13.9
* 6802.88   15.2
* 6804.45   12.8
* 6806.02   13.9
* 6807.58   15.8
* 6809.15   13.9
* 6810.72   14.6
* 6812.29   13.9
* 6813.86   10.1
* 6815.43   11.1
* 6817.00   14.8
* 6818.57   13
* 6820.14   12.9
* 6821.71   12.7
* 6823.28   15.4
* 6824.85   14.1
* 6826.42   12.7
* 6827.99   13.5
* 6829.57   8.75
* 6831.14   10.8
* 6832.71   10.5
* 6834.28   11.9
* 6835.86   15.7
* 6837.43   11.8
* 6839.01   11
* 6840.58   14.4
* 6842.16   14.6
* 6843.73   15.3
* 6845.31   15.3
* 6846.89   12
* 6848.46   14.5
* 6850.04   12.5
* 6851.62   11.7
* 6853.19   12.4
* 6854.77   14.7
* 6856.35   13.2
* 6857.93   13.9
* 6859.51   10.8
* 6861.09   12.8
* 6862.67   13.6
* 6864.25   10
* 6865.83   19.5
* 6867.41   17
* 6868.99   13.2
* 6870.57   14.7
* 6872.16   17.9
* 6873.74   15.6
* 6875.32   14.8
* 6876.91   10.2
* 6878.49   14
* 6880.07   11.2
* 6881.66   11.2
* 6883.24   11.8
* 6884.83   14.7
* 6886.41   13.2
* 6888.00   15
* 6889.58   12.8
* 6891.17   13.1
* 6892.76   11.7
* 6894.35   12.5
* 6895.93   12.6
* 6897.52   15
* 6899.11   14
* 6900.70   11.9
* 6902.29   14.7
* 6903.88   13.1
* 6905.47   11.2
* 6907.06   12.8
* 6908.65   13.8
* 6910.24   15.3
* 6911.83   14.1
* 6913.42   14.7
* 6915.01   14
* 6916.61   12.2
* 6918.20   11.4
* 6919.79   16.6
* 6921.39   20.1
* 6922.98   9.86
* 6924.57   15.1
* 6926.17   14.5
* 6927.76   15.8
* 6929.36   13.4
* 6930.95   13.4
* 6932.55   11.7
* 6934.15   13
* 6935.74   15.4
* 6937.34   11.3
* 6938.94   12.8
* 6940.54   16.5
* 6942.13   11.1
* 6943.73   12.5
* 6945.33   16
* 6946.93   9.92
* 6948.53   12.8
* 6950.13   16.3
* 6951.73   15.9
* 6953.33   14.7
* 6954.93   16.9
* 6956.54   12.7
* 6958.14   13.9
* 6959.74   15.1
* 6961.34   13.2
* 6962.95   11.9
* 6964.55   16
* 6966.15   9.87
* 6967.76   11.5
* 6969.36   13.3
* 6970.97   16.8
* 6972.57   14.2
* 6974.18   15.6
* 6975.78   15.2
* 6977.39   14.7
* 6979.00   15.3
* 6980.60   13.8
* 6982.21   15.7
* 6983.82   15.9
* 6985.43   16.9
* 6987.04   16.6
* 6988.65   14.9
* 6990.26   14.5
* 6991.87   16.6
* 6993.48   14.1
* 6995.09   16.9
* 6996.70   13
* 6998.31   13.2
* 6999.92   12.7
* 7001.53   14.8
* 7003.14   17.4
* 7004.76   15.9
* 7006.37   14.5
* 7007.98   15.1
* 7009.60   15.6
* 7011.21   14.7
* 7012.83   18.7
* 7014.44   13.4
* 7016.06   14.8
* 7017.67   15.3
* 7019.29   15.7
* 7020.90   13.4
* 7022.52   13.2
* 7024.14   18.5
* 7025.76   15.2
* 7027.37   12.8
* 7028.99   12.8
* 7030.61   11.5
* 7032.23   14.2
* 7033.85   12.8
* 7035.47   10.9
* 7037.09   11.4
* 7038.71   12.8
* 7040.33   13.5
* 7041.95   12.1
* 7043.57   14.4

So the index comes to 0.04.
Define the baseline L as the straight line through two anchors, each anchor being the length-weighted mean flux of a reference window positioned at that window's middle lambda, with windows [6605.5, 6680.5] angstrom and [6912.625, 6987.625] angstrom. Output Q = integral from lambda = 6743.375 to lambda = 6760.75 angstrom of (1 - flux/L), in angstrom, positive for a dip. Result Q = 1.1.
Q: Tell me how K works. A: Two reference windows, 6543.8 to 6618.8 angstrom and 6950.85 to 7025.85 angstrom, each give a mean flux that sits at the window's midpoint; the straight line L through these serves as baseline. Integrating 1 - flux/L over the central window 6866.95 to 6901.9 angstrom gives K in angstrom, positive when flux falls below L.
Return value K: 3.3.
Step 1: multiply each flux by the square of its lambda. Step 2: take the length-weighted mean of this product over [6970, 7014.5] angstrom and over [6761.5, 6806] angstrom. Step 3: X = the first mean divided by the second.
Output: 1.2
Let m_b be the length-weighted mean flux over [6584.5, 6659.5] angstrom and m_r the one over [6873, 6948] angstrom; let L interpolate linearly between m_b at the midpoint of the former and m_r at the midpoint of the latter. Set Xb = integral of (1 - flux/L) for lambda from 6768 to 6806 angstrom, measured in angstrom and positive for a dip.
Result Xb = 1.4 angstrom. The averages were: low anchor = 14.6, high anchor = 13.4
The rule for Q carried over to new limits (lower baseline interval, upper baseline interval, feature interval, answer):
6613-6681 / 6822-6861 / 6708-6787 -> -1.2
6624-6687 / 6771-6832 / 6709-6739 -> -2.3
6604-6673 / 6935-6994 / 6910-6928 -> 0.1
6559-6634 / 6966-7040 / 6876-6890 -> 1.8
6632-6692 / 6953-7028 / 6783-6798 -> 1.5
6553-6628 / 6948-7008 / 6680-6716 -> 3.3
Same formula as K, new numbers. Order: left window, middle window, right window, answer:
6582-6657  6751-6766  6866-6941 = 0.10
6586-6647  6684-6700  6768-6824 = 0.48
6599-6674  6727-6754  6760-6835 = -0.40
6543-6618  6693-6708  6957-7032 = 2.21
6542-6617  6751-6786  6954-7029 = 2.16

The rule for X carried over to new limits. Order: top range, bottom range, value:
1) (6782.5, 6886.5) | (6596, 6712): 0.97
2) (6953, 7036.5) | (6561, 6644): 1.12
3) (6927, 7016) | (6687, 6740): 1.11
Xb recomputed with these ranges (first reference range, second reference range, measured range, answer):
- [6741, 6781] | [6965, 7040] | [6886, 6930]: 1.82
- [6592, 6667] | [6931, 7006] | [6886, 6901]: 1.25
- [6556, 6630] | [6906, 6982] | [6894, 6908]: 0.98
